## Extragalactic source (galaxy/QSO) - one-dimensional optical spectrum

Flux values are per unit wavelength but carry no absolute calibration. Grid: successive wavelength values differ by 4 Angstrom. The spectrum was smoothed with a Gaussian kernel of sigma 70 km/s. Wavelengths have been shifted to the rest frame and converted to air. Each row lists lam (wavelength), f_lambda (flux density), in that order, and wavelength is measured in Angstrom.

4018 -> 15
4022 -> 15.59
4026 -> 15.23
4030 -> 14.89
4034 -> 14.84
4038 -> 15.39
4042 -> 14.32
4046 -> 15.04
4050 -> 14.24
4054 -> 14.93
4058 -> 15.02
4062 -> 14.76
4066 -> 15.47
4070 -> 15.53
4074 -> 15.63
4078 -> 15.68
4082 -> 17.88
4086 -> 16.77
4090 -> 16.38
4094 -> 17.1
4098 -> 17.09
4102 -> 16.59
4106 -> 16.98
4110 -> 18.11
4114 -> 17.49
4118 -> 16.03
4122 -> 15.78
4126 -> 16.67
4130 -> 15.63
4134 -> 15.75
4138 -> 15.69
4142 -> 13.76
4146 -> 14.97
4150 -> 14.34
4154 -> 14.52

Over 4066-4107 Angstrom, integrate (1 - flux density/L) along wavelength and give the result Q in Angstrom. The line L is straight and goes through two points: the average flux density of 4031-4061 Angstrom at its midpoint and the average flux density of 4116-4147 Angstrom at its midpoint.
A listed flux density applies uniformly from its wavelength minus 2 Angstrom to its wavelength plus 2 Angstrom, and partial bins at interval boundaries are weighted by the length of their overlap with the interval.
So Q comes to -3.6 Angstrom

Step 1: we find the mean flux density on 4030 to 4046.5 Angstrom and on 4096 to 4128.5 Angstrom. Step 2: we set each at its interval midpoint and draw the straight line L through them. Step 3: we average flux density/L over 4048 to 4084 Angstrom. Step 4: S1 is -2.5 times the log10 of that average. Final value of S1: 0.01 mag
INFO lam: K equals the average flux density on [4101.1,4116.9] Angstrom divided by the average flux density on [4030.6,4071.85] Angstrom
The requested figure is 1.16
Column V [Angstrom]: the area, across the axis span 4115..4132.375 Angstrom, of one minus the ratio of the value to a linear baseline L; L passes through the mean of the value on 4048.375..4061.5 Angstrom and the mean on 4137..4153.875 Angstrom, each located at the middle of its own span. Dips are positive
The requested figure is -1.7 Angstrom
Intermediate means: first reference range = 14.7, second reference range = 14.6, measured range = 16.1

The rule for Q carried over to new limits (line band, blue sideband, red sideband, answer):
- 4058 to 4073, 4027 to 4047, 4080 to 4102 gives 0.7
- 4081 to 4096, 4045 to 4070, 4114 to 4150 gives -1.7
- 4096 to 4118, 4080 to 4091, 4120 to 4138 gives -0.9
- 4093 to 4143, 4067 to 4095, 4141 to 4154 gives -3.6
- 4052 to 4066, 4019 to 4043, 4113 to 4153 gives 0.2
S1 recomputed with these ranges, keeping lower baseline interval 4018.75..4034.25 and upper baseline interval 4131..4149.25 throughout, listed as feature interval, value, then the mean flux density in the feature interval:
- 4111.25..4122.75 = -0.107 mag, 16.6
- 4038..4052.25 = 0.035 mag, 14.7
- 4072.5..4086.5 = -0.096 mag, 16.5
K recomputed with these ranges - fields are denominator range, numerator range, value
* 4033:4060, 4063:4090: 1.09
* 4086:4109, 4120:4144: 0.92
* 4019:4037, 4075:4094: 1.10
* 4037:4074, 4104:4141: 1.09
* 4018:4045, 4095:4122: 1.13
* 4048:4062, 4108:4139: 1.11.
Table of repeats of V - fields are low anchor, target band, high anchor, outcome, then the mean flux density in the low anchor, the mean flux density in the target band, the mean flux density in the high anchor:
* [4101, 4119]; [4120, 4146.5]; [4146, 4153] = 0.2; 17.1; 15.5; 14.5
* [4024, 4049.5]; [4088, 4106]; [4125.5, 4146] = -1.9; 14.9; 16.8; 15.4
